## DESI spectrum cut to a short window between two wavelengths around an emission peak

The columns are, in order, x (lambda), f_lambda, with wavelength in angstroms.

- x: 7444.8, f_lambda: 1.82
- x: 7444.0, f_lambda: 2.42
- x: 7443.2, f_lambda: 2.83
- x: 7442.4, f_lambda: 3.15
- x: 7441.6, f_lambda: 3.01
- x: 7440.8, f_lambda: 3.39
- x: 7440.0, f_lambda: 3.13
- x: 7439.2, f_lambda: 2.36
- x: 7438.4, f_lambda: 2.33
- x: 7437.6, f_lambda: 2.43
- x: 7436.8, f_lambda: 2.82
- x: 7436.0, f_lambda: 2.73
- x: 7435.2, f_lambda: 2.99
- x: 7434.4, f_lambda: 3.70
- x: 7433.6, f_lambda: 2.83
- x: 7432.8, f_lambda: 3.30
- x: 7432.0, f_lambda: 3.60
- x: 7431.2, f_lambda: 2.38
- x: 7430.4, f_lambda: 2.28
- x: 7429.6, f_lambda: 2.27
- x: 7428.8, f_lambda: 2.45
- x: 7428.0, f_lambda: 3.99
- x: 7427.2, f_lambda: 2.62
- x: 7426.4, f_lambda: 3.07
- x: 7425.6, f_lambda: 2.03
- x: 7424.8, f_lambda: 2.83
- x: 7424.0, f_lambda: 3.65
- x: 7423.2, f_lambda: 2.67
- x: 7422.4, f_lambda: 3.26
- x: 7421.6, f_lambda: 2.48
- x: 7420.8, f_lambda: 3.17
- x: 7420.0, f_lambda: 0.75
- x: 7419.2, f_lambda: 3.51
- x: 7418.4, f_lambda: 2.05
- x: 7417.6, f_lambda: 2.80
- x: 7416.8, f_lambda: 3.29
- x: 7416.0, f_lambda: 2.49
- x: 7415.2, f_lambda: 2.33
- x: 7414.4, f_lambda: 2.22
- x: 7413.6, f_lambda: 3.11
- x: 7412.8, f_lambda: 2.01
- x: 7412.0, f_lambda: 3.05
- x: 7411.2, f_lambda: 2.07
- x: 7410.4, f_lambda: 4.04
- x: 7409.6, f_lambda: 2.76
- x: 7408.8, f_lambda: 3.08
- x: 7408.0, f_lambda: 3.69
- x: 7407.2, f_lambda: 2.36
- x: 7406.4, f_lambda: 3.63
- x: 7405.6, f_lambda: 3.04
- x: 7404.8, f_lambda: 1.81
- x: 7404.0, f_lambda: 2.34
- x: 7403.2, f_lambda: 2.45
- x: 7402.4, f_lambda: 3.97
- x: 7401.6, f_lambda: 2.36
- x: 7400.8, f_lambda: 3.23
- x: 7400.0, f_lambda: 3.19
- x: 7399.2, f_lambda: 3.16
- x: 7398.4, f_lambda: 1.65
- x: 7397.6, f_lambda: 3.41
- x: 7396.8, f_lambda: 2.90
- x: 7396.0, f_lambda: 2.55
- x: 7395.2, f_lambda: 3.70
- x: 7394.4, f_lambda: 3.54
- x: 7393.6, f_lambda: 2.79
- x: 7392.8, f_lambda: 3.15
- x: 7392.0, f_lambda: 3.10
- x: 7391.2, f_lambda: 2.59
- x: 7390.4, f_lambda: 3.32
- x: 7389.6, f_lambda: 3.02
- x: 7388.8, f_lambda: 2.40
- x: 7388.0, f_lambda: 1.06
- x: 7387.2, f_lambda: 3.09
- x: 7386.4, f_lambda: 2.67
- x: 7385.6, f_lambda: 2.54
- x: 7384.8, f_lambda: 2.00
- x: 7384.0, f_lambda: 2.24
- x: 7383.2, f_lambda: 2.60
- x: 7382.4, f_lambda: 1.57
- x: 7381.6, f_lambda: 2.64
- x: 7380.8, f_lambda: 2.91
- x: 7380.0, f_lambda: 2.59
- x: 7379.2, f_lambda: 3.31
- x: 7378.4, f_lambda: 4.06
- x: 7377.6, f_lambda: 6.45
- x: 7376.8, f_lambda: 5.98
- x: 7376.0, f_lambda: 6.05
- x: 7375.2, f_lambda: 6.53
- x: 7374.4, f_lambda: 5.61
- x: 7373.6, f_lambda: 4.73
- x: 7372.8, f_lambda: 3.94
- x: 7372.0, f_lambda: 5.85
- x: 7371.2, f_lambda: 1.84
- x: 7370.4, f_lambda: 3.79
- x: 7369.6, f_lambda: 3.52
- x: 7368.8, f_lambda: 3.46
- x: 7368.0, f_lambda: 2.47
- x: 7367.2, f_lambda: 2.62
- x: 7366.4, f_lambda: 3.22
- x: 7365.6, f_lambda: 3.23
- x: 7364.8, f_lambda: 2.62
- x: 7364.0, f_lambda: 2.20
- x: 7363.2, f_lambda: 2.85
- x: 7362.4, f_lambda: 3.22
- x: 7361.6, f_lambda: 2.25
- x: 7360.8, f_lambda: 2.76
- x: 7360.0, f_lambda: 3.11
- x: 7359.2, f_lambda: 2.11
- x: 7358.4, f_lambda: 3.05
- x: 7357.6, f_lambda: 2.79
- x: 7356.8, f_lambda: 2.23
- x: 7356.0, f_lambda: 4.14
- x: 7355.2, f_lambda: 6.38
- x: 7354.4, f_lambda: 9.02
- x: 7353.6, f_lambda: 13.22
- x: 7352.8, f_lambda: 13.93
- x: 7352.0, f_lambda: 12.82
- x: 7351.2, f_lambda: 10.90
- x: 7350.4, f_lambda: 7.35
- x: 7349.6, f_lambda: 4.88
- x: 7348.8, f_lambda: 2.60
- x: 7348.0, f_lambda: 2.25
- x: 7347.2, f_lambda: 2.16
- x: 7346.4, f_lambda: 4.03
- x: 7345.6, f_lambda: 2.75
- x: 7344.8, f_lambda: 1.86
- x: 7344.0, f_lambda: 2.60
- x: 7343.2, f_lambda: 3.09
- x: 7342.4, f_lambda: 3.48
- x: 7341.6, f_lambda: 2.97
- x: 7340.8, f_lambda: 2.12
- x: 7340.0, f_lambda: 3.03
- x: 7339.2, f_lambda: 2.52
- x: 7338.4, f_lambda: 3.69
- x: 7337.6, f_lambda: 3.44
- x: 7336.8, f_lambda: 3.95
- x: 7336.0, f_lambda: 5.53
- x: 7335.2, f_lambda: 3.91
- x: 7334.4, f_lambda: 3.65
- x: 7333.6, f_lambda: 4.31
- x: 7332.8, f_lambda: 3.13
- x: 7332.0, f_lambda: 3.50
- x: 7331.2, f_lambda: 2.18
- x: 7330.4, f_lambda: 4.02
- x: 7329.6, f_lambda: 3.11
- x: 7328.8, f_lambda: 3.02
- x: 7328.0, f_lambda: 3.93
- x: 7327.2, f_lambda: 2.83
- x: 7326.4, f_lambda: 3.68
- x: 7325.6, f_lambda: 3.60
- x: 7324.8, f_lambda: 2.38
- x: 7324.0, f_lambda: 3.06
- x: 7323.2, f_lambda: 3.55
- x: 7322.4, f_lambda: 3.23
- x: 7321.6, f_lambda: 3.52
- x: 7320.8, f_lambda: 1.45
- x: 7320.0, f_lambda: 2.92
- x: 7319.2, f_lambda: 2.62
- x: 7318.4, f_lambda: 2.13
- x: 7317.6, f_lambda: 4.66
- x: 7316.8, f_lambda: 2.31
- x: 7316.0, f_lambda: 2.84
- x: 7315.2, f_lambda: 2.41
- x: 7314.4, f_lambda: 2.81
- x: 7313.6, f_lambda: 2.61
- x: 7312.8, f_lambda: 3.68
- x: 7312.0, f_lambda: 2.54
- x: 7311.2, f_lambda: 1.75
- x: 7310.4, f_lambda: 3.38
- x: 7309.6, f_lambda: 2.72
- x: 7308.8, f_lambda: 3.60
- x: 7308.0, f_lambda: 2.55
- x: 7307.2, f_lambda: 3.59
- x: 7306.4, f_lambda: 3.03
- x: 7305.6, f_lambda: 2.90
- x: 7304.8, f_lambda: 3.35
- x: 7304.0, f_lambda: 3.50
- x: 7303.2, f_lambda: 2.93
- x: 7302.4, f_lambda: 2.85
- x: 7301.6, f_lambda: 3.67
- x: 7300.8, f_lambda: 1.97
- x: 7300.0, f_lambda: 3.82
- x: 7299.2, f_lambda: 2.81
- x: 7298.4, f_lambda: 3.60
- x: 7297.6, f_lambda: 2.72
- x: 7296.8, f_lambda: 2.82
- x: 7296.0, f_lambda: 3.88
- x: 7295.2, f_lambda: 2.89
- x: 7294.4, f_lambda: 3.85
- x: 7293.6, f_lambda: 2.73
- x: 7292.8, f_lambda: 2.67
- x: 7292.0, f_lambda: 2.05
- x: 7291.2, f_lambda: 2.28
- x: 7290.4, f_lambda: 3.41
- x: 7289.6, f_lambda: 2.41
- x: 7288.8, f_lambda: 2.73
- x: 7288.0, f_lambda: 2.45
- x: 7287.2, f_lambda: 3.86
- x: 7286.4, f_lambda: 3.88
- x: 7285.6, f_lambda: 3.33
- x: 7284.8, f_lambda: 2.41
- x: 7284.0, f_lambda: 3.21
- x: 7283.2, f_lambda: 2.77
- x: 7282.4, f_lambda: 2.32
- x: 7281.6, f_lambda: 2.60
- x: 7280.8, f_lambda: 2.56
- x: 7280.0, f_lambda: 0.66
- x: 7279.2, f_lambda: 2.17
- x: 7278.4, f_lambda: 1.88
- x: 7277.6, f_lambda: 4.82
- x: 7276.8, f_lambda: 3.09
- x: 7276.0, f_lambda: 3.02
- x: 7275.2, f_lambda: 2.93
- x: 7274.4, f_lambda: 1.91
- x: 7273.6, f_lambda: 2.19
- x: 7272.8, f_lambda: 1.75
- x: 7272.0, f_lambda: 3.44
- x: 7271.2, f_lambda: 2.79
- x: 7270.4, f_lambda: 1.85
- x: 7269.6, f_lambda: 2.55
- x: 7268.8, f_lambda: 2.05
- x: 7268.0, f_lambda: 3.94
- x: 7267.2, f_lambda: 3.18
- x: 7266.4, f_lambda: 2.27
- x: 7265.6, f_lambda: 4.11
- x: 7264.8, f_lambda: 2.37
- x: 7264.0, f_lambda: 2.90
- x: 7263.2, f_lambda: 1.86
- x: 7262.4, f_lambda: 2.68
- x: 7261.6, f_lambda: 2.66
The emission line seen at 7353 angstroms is Halpha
